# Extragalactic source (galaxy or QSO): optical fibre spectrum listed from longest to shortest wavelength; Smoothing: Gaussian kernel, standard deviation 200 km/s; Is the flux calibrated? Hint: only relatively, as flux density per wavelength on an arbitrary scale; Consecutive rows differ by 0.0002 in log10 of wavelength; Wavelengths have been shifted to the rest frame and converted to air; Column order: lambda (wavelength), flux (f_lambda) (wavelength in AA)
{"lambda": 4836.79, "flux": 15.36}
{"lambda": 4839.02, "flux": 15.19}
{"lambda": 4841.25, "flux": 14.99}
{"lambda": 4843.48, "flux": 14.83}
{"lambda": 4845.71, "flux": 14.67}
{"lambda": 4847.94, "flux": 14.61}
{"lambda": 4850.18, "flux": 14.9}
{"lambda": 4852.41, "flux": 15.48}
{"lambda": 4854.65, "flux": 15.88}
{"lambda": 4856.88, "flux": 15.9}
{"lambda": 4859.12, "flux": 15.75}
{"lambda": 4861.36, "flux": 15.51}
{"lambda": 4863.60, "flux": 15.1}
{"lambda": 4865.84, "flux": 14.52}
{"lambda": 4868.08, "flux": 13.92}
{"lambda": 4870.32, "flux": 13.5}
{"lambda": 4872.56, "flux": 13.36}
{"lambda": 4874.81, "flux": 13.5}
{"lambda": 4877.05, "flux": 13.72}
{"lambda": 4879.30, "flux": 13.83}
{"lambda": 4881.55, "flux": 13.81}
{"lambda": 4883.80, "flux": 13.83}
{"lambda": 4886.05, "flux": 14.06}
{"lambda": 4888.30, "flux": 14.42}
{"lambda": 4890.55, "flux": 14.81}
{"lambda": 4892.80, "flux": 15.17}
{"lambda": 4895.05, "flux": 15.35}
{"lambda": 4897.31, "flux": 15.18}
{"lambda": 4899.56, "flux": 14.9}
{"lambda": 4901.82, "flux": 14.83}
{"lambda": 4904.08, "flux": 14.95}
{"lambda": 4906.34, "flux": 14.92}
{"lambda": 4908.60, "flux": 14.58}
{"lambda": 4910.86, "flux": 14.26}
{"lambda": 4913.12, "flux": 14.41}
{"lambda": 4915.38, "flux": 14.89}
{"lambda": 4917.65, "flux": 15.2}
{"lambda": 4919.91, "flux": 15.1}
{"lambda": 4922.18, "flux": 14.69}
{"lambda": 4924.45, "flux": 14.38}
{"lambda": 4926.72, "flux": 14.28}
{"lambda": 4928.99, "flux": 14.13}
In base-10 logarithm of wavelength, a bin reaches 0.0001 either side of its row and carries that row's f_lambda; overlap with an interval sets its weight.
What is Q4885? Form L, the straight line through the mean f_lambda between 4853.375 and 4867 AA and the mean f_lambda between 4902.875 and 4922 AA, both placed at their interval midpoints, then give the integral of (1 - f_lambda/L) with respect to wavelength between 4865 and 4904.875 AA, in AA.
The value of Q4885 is 2.14 AA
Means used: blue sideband 15.4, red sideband 14.8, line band 14.3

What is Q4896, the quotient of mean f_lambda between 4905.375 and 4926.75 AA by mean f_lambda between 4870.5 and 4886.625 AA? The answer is 1.1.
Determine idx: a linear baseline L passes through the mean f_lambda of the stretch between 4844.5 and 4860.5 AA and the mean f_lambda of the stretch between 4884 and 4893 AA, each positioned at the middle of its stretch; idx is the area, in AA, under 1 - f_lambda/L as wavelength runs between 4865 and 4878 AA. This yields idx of 1.00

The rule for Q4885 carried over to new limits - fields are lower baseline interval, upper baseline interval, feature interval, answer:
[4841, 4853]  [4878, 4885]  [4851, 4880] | -0.6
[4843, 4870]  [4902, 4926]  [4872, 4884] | 1.0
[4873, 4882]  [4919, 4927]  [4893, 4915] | -1.0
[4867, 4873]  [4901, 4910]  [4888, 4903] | -0.5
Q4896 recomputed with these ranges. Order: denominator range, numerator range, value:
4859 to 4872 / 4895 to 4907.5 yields 1.03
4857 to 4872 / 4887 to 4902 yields 1.01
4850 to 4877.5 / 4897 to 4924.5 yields 1.01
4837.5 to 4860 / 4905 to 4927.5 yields 0.96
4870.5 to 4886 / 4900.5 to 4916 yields 1.07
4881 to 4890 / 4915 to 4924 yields 1.06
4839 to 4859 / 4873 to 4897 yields 0.94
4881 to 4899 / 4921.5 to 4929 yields 0.98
